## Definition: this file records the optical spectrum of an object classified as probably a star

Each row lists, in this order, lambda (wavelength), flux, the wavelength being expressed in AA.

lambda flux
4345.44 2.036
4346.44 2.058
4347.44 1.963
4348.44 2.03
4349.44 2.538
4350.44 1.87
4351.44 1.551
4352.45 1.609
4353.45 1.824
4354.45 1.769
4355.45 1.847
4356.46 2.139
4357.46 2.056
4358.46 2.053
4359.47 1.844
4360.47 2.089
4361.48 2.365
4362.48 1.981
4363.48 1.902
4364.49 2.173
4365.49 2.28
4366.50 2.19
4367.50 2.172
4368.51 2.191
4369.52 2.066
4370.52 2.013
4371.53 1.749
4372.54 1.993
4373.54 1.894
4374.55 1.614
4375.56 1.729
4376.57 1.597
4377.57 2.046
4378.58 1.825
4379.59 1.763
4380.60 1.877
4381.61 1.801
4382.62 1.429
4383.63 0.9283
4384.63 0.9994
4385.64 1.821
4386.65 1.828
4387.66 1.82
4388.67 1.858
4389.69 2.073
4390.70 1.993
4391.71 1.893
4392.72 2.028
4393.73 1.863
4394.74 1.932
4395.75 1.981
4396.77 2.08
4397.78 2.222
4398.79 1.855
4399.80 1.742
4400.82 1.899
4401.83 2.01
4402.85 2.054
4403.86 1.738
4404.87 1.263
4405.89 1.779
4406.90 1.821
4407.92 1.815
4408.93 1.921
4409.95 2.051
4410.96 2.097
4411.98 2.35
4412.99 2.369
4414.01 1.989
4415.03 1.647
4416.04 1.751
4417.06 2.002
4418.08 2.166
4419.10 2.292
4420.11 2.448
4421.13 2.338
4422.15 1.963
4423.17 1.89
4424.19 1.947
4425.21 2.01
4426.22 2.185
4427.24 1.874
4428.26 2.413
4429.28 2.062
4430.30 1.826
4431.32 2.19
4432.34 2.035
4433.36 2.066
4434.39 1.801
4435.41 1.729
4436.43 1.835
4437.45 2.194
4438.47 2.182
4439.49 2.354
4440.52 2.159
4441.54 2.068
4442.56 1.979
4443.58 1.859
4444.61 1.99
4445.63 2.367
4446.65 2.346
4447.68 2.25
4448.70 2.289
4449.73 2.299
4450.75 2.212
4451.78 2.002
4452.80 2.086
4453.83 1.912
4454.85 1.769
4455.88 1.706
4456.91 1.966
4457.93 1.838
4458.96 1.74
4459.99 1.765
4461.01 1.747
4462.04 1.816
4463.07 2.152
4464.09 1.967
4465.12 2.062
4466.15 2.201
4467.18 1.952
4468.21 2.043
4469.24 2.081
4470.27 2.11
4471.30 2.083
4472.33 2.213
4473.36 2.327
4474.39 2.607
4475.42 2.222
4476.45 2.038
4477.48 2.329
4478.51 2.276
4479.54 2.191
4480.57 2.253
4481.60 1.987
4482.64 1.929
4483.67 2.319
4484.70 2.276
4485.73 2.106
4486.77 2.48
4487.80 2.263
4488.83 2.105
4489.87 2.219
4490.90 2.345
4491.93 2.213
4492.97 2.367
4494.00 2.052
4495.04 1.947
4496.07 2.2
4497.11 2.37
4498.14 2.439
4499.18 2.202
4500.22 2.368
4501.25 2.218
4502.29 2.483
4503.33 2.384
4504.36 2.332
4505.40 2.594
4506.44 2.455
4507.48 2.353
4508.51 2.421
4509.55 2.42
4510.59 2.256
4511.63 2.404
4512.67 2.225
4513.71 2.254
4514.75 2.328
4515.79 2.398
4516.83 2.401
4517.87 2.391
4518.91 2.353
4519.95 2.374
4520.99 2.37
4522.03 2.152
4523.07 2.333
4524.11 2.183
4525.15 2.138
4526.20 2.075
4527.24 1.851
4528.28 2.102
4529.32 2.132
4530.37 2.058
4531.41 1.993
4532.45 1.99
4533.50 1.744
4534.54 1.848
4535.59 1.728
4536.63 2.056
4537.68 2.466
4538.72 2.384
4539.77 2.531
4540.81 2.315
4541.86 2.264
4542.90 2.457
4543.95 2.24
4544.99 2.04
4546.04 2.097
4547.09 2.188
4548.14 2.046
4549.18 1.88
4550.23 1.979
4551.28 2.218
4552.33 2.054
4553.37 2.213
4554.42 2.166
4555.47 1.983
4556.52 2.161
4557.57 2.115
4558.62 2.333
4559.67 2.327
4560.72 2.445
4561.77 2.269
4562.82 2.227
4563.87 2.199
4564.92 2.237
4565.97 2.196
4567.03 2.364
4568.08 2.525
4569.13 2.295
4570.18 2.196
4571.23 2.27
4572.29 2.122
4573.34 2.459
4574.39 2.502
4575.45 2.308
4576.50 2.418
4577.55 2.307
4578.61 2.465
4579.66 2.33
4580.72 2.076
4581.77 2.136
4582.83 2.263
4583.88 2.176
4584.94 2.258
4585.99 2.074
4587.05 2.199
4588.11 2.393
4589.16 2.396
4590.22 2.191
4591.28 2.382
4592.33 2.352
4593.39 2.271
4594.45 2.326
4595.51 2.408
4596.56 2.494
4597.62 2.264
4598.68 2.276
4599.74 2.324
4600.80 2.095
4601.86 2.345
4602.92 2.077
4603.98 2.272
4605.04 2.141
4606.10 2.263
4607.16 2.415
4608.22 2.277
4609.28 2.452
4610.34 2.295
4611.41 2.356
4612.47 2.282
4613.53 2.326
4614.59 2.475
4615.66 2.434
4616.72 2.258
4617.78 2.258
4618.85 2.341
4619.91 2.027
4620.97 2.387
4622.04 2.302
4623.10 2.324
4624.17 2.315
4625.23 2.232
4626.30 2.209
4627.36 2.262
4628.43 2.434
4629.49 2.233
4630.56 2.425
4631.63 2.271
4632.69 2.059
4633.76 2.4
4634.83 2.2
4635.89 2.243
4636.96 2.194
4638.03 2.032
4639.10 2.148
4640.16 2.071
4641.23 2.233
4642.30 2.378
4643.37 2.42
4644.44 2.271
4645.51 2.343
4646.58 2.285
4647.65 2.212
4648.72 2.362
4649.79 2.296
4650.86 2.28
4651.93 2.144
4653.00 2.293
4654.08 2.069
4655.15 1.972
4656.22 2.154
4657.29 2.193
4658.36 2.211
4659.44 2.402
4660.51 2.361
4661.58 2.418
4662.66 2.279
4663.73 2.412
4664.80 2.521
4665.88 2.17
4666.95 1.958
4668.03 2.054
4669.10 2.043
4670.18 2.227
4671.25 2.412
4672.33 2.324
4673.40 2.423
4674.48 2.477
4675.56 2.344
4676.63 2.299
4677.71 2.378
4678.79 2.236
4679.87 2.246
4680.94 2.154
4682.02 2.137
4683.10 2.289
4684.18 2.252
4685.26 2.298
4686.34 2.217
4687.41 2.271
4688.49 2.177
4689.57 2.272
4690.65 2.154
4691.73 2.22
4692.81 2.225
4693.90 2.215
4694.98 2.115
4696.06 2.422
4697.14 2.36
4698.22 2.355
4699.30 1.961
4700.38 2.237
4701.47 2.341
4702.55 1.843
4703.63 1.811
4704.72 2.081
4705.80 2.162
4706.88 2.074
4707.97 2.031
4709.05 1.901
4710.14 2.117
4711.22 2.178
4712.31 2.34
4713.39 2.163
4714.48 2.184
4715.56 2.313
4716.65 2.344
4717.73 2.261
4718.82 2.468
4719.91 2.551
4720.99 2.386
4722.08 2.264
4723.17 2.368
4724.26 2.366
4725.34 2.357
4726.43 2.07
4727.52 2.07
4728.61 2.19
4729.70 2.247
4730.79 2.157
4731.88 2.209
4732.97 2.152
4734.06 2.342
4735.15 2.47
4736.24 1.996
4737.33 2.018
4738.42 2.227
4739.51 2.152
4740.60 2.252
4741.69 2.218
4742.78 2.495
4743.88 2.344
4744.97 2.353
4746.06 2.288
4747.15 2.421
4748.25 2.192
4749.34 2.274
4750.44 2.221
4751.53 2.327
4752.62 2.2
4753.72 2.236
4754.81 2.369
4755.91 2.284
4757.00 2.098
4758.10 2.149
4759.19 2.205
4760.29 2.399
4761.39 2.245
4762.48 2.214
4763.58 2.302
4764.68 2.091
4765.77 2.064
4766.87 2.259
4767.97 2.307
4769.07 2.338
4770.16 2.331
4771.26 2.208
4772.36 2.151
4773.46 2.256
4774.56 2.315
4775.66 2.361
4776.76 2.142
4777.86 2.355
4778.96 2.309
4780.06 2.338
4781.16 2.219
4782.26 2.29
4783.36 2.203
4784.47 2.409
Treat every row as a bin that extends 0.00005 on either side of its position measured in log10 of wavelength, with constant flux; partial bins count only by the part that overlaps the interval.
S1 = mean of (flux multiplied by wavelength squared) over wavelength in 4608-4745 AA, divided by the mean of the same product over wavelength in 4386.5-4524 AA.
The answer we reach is 1.17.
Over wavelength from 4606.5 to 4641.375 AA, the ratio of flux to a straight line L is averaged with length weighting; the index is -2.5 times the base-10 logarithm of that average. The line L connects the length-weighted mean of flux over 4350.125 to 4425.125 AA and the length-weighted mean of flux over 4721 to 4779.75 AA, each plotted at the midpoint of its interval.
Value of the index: -0.07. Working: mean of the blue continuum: 1.92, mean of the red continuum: 2.25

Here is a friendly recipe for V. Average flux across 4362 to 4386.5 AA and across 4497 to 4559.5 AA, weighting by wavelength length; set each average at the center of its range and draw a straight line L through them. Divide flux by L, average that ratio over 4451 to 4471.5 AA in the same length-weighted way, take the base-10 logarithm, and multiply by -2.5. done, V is 0.06 mag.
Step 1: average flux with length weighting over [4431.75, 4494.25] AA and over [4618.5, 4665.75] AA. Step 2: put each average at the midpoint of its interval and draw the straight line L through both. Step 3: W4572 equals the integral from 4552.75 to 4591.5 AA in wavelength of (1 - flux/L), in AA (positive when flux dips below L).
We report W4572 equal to -1.20 AA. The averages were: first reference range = 2.1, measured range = 2.27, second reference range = 2.26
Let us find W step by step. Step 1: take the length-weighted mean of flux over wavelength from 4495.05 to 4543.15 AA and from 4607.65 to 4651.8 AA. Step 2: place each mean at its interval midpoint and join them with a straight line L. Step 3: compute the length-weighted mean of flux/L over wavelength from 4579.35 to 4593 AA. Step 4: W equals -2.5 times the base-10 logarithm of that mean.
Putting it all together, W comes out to 0.011 mag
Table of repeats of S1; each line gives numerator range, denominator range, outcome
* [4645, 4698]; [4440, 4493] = 1.17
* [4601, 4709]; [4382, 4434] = 1.29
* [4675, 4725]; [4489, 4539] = 1.08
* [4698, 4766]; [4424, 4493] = 1.19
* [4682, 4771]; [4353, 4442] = 1.32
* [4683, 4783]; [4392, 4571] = 1.17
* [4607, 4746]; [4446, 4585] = 1.10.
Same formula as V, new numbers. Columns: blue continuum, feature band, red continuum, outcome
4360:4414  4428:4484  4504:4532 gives 0.01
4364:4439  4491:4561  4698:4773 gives -0.09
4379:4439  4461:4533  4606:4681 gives -0.08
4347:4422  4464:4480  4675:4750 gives -0.09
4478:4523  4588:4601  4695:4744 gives -0.03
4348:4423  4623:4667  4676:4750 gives -0.04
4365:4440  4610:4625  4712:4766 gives -0.08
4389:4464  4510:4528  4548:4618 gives -0.05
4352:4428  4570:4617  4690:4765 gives -0.09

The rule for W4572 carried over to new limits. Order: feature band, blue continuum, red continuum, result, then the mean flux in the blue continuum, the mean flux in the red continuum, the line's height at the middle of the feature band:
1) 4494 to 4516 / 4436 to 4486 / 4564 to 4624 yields -1.72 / 2.09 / 2.3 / 2.16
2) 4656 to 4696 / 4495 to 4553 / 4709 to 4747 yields -0.19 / 2.23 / 2.26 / 2.25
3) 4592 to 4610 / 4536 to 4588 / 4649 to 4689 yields -0.40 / 2.24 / 2.25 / 2.25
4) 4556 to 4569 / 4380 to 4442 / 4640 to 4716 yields -1.11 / 1.94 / 2.23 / 2.1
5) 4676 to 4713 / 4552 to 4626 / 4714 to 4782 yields 1.34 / 2.28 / 2.26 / 2.27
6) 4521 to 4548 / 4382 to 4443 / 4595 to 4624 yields 0.38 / 1.95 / 2.3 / 2.17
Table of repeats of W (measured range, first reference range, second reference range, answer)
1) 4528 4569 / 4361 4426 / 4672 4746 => -0.047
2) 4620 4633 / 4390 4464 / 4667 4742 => -0.060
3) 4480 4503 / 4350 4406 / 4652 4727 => -0.117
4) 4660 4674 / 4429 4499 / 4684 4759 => -0.037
